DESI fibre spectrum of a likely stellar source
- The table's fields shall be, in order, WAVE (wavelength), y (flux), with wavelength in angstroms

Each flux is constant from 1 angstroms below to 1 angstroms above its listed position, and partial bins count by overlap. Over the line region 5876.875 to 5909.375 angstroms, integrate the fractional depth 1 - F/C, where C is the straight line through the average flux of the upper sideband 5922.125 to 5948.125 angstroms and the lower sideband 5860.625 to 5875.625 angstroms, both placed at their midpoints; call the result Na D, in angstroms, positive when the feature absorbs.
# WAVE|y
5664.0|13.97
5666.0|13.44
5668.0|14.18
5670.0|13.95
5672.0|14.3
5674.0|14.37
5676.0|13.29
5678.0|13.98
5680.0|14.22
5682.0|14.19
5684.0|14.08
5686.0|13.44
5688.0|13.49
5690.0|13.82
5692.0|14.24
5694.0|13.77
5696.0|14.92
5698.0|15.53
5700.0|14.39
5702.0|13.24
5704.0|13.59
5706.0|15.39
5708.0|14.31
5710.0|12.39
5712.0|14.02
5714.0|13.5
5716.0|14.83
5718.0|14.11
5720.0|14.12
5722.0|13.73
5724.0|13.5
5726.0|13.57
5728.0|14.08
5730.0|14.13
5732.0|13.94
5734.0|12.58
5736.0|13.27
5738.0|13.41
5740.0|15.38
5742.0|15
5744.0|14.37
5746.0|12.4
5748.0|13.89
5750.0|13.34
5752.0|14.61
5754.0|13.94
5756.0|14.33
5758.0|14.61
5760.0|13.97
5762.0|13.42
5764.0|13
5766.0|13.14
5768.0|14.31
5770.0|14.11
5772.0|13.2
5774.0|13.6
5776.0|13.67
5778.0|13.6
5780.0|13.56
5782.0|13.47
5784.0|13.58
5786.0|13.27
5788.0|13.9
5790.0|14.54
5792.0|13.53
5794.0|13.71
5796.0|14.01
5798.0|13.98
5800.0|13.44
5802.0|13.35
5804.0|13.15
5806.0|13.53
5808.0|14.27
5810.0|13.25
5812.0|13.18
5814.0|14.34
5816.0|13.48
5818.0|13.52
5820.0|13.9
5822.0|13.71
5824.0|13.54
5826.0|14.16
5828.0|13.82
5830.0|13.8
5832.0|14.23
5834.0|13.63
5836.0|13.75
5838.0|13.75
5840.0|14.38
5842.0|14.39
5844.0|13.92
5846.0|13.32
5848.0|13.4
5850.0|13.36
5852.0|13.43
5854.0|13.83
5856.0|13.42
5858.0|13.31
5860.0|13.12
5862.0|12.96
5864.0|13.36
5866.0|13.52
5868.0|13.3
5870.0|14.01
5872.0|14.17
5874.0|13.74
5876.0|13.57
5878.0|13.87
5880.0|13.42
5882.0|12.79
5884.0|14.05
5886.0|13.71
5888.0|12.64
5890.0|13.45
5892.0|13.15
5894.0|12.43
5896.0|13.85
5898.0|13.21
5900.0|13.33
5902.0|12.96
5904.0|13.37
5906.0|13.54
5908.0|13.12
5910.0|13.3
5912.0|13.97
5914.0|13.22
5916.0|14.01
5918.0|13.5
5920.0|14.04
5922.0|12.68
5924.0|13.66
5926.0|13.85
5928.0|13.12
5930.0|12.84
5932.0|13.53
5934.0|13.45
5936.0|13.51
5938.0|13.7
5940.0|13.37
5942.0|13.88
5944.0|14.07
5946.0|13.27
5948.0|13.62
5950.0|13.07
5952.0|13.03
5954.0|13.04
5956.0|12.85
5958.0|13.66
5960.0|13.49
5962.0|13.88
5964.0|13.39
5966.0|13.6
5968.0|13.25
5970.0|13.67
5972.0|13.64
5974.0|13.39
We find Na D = 0.56 angstroms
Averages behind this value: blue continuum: 13.6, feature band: 13.3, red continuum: 13.5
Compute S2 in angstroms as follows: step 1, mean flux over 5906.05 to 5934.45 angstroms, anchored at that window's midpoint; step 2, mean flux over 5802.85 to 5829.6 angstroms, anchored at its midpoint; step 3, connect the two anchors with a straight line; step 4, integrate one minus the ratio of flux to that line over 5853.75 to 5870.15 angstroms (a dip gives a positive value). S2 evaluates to 0.2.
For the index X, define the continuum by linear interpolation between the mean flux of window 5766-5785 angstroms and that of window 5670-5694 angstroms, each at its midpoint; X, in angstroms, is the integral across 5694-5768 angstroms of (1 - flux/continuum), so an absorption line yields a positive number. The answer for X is -0.8 angstroms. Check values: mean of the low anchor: 13.9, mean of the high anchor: 13.6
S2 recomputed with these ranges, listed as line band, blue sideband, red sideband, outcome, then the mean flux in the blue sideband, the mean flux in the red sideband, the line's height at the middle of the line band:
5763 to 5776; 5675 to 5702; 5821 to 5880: 0.29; 14.1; 13.7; 13.9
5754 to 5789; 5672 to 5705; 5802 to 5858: 0.38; 14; 13.7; 13.8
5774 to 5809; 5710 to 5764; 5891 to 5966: 0.17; 13.9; 13.4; 13.7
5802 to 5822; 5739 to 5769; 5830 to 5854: 0.34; 14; 13.8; 13.8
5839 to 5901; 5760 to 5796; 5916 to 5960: 0.11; 13.6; 13.4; 13.5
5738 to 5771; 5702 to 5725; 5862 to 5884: -0.33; 13.9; 13.6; 13.8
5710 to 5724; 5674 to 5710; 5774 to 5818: 0.08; 14.1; 13.7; 14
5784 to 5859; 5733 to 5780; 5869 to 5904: -0.59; 13.8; 13.4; 13.6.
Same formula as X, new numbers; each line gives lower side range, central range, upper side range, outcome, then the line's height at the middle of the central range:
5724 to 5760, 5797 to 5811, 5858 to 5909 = 0.1 angstroms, 13.7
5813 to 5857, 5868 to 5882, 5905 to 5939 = -0.1 angstroms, 13.6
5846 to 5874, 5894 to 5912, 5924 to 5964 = 0.2 angstroms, 13.5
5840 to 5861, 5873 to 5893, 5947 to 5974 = 0.1 angstroms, 13.5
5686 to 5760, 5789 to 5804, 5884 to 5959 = 0.0 angstroms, 13.8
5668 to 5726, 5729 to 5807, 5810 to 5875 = 0.6 angstroms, 13.9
